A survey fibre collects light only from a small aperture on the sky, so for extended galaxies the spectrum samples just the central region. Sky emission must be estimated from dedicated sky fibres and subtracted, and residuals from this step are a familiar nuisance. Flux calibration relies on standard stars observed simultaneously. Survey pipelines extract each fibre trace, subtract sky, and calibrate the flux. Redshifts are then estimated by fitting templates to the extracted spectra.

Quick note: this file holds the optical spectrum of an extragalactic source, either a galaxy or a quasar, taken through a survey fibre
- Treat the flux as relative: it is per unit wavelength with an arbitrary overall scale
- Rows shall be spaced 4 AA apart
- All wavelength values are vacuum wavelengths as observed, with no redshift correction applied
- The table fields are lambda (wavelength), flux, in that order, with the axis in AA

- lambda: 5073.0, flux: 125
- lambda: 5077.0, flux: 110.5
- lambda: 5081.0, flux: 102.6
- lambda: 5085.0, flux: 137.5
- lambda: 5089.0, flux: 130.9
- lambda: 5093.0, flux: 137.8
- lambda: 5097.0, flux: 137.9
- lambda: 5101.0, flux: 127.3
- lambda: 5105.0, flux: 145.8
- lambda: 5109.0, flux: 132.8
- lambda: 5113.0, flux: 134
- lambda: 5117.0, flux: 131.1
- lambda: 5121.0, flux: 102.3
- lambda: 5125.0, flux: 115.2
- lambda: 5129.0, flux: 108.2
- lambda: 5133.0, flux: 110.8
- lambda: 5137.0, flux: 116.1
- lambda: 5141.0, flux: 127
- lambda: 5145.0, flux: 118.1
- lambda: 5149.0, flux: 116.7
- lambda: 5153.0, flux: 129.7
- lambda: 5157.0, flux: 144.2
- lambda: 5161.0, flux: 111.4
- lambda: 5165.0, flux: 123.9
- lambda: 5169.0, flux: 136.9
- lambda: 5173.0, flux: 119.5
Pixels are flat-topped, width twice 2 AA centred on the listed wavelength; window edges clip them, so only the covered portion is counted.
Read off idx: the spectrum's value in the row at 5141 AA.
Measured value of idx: 127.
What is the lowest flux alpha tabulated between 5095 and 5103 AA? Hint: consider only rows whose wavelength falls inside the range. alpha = 127.3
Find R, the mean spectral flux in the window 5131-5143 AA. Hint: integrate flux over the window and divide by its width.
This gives 118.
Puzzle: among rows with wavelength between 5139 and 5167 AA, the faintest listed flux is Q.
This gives 111.4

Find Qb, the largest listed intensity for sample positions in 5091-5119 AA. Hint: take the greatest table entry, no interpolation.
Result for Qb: 145.8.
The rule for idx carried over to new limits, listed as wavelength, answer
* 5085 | 137.5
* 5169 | 136.9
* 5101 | 127.3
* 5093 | 137.8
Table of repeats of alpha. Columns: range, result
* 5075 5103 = 102.6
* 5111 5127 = 102.3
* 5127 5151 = 108.2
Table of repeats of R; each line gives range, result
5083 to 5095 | 135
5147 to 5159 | 130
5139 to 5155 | 123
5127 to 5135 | 110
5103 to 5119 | 136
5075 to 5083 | 107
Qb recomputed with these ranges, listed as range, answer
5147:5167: 144.2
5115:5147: 131.1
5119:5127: 115.2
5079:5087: 137.5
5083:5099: 137.9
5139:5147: 127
